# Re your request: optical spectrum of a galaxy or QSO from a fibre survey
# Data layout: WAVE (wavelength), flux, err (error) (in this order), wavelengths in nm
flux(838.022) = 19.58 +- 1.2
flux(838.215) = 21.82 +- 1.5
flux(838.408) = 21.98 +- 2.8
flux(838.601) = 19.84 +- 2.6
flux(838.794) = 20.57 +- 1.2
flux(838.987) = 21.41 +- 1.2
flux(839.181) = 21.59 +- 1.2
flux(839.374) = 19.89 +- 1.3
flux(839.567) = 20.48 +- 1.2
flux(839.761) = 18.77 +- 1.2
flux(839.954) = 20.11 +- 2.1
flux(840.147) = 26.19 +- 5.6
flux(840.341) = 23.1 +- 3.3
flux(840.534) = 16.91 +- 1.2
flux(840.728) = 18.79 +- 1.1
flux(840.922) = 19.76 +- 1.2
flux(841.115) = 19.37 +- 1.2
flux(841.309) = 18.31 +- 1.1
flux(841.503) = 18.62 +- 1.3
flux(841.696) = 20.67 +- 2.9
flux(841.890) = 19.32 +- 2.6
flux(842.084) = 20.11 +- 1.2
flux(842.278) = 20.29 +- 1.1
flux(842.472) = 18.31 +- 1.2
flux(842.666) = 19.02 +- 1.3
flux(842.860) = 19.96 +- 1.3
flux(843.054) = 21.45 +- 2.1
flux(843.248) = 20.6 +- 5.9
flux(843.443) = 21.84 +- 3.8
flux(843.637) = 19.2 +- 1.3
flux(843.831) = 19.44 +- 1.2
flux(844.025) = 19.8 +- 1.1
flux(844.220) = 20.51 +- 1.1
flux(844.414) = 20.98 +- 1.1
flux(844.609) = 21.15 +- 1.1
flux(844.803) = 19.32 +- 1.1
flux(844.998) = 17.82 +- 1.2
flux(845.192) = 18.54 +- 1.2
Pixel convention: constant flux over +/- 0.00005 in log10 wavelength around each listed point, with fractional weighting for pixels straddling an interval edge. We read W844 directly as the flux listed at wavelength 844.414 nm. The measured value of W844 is 20.98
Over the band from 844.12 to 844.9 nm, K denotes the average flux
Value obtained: 20.5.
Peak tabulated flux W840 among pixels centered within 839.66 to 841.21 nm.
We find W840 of 26.19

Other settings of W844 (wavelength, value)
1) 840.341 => 23.1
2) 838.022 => 19.58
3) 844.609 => 21.15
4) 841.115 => 19.37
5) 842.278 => 20.29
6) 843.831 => 19.44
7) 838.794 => 20.57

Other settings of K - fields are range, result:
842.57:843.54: 20.6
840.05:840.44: 24.6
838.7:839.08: 21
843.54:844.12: 19.5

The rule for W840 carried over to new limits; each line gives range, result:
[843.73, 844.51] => 20.98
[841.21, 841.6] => 18.62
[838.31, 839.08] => 21.98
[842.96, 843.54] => 21.84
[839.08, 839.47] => 21.59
